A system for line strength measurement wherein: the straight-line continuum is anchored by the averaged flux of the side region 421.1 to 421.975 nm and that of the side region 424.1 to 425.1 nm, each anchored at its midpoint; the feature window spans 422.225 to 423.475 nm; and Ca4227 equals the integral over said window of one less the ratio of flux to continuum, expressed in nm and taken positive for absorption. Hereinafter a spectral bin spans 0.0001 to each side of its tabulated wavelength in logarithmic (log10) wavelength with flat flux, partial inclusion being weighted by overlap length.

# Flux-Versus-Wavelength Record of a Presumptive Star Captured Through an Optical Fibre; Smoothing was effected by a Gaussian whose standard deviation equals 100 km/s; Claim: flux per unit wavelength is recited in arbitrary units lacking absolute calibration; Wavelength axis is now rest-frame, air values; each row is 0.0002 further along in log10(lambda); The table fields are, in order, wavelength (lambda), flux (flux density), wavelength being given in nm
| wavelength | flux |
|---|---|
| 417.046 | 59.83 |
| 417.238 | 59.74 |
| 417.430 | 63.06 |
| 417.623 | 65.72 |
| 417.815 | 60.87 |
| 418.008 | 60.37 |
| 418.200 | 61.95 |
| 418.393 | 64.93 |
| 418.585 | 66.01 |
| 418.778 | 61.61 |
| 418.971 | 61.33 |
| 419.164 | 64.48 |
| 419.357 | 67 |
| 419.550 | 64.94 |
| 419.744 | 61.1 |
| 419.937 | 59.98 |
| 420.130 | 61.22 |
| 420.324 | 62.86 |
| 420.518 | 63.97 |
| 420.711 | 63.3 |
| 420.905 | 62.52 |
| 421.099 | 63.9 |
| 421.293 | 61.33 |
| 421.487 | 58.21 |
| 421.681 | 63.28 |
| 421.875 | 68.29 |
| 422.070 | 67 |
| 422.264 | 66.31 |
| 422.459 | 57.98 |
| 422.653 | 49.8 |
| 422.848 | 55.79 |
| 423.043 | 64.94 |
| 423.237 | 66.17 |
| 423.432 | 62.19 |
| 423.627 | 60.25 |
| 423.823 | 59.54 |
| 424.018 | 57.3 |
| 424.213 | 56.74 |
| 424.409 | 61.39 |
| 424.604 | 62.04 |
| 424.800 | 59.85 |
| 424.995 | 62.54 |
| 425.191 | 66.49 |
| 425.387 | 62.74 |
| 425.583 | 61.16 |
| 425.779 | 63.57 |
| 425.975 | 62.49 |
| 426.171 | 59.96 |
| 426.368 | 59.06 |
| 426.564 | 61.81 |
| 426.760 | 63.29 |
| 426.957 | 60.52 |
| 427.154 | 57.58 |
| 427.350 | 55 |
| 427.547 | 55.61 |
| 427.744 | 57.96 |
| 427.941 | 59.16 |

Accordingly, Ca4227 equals 0.04 nm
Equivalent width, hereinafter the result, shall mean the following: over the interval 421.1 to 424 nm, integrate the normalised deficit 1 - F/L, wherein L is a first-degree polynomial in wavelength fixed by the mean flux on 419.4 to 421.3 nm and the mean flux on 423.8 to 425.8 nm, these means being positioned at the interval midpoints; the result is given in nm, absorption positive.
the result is 0.02 nm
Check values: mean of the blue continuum 62.7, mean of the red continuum 61.2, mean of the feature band 61.5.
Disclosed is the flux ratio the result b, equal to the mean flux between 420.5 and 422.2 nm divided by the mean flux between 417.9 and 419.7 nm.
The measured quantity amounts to 1.00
